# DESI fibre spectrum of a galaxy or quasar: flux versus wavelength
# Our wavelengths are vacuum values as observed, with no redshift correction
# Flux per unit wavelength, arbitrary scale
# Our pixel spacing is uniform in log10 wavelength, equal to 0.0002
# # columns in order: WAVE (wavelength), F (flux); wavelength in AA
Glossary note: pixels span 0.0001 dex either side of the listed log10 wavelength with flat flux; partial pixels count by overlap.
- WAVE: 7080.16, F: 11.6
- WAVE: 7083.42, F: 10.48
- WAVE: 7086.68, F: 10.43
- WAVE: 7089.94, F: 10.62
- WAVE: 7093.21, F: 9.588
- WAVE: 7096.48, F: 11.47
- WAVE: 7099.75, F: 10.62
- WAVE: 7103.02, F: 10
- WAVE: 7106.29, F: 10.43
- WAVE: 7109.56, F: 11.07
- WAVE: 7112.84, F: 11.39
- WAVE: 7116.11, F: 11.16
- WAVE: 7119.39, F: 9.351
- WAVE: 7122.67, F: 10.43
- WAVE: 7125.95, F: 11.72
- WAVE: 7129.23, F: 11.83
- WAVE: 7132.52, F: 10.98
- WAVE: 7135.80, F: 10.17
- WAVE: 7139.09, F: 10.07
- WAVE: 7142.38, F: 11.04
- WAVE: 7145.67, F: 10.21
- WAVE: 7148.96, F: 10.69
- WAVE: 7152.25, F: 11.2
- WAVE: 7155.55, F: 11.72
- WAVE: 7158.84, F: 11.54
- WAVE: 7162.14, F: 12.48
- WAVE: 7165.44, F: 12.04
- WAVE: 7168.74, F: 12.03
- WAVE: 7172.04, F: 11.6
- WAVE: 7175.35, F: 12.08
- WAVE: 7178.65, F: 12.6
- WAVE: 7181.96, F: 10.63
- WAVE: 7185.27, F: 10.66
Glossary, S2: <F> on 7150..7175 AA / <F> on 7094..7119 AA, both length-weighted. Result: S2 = 1.1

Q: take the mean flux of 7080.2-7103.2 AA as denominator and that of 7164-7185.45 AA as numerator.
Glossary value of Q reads 1.11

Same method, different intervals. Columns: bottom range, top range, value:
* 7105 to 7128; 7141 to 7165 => 1.05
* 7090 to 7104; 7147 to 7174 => 1.11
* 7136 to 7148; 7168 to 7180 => 1.16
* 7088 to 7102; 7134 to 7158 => 1.02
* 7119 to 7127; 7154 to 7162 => 1.11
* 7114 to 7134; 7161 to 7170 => 1.11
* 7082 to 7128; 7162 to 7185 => 1.11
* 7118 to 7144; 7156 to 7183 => 1.11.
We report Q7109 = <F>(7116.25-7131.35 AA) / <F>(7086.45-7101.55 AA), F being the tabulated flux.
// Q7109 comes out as 1.0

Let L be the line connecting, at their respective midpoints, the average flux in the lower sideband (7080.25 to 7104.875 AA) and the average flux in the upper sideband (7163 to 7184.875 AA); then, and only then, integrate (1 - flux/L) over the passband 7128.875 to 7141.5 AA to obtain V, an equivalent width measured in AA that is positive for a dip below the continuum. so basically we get 0.58 AA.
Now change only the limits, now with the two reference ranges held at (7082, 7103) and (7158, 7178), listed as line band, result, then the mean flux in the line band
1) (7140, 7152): 0.9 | 10.7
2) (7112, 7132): 0.2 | 11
